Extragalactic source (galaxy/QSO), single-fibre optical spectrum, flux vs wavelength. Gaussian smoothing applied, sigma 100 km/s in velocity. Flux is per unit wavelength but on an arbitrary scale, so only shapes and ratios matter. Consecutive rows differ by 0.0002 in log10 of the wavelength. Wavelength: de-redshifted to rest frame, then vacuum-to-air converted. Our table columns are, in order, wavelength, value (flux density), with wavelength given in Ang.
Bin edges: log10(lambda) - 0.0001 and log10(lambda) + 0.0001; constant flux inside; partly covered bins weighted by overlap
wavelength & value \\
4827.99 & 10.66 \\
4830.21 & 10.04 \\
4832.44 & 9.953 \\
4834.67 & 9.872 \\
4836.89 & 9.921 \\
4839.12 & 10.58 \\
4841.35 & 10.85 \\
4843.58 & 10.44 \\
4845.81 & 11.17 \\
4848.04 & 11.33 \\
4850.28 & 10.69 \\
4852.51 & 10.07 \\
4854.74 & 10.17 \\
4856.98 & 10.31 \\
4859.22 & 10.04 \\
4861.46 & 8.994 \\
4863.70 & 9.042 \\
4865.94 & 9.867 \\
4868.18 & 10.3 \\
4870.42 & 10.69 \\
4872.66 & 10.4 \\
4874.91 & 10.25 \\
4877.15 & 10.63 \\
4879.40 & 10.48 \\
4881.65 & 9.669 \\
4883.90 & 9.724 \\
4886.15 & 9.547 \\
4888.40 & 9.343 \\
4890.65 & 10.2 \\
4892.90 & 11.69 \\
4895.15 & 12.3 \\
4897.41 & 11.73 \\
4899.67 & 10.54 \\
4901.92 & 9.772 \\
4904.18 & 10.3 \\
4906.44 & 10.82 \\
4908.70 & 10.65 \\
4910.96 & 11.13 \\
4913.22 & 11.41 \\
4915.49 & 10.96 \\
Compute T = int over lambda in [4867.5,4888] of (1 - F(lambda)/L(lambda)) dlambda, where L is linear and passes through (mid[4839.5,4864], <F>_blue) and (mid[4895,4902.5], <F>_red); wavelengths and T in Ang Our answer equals 1.1 Ang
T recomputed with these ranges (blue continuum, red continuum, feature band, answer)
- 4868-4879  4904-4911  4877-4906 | 0.4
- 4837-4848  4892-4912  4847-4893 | 3.1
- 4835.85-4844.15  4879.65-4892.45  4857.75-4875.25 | 0.3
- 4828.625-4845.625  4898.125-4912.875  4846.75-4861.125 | 0.0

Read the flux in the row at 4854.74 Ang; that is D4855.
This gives 10.17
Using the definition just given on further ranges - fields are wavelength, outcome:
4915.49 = 10.96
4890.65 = 10.2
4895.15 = 12.3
